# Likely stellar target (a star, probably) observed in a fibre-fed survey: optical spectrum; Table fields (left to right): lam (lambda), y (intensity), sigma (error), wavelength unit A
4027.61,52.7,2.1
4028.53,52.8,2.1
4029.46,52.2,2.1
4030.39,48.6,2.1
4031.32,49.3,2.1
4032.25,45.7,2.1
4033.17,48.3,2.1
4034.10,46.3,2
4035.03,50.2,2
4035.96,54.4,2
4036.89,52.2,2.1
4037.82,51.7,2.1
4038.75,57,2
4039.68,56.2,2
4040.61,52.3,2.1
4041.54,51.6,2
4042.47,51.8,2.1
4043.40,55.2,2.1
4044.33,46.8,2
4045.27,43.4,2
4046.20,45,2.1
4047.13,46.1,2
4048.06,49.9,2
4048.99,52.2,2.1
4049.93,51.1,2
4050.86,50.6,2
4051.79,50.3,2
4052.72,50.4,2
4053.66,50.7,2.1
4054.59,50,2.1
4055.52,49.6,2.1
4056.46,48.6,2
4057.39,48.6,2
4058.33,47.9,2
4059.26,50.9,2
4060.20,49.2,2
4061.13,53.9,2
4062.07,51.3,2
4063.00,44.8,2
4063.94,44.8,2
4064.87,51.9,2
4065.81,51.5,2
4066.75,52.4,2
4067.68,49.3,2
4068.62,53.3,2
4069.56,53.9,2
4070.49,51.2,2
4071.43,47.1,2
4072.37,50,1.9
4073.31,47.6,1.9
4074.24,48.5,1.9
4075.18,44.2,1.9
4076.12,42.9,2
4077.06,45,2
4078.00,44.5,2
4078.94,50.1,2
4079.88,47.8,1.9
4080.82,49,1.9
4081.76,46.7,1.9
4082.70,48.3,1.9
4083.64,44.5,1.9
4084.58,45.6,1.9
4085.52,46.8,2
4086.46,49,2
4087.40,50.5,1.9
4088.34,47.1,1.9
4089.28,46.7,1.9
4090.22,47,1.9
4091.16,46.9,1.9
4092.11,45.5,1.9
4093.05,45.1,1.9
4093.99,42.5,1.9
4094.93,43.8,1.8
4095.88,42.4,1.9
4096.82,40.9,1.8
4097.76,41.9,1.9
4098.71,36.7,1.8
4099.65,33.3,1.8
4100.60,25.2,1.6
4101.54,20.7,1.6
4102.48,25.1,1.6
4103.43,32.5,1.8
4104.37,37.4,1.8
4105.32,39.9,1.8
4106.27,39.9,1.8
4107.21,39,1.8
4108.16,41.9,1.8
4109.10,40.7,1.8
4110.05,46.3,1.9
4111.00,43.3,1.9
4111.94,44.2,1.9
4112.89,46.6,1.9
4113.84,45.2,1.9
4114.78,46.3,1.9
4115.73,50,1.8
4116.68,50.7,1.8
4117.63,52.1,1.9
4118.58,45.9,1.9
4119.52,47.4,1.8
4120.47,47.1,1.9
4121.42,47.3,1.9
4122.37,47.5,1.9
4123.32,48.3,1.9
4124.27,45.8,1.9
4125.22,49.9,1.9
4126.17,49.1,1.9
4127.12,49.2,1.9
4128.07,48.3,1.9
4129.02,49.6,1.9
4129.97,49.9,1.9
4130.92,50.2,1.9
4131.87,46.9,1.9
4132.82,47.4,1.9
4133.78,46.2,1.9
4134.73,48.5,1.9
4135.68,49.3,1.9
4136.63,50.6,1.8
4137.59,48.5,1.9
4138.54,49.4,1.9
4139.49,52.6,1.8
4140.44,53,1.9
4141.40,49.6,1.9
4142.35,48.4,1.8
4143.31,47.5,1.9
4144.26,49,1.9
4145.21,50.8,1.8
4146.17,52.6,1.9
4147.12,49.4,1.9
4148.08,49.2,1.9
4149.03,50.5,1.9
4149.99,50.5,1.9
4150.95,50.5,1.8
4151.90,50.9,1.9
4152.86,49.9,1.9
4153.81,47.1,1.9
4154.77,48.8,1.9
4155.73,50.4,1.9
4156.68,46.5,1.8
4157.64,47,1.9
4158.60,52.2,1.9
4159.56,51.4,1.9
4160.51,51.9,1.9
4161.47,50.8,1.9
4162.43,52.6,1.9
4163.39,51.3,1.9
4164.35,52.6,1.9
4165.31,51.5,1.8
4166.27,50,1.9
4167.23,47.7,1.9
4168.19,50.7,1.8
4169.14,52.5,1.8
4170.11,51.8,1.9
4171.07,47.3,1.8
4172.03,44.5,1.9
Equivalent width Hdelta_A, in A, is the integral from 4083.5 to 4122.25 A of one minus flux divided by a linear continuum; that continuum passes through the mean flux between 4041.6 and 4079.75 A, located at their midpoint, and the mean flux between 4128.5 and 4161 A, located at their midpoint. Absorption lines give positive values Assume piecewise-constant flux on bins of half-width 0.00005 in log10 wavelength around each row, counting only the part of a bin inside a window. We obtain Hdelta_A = 5.22 A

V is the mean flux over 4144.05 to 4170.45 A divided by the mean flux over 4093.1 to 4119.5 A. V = 1.24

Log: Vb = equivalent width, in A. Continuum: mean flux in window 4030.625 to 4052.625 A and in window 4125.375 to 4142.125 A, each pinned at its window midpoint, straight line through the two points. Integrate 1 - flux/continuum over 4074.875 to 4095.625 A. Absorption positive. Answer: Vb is 1.5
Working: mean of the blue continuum 50.3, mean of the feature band 46.3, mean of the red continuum 49.3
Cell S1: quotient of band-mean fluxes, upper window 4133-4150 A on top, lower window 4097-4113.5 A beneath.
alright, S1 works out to 1.33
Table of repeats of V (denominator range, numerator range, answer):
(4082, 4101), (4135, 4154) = 1.15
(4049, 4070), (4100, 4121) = 0.82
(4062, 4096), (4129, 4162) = 1.04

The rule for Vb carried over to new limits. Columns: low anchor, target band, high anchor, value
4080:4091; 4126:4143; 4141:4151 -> 0.03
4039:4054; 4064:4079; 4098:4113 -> -1.40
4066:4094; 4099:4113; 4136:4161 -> 3.39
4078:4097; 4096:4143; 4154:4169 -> 3.46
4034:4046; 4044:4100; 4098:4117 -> -2.33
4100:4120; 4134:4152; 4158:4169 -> -1.04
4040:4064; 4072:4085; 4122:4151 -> 0.73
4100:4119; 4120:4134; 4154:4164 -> -1.35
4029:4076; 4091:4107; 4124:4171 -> 3.98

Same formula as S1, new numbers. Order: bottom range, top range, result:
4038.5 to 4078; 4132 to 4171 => 1.01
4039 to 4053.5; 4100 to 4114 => 0.75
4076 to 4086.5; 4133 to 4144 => 1.06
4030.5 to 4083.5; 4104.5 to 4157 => 0.97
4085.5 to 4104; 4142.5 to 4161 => 1.23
